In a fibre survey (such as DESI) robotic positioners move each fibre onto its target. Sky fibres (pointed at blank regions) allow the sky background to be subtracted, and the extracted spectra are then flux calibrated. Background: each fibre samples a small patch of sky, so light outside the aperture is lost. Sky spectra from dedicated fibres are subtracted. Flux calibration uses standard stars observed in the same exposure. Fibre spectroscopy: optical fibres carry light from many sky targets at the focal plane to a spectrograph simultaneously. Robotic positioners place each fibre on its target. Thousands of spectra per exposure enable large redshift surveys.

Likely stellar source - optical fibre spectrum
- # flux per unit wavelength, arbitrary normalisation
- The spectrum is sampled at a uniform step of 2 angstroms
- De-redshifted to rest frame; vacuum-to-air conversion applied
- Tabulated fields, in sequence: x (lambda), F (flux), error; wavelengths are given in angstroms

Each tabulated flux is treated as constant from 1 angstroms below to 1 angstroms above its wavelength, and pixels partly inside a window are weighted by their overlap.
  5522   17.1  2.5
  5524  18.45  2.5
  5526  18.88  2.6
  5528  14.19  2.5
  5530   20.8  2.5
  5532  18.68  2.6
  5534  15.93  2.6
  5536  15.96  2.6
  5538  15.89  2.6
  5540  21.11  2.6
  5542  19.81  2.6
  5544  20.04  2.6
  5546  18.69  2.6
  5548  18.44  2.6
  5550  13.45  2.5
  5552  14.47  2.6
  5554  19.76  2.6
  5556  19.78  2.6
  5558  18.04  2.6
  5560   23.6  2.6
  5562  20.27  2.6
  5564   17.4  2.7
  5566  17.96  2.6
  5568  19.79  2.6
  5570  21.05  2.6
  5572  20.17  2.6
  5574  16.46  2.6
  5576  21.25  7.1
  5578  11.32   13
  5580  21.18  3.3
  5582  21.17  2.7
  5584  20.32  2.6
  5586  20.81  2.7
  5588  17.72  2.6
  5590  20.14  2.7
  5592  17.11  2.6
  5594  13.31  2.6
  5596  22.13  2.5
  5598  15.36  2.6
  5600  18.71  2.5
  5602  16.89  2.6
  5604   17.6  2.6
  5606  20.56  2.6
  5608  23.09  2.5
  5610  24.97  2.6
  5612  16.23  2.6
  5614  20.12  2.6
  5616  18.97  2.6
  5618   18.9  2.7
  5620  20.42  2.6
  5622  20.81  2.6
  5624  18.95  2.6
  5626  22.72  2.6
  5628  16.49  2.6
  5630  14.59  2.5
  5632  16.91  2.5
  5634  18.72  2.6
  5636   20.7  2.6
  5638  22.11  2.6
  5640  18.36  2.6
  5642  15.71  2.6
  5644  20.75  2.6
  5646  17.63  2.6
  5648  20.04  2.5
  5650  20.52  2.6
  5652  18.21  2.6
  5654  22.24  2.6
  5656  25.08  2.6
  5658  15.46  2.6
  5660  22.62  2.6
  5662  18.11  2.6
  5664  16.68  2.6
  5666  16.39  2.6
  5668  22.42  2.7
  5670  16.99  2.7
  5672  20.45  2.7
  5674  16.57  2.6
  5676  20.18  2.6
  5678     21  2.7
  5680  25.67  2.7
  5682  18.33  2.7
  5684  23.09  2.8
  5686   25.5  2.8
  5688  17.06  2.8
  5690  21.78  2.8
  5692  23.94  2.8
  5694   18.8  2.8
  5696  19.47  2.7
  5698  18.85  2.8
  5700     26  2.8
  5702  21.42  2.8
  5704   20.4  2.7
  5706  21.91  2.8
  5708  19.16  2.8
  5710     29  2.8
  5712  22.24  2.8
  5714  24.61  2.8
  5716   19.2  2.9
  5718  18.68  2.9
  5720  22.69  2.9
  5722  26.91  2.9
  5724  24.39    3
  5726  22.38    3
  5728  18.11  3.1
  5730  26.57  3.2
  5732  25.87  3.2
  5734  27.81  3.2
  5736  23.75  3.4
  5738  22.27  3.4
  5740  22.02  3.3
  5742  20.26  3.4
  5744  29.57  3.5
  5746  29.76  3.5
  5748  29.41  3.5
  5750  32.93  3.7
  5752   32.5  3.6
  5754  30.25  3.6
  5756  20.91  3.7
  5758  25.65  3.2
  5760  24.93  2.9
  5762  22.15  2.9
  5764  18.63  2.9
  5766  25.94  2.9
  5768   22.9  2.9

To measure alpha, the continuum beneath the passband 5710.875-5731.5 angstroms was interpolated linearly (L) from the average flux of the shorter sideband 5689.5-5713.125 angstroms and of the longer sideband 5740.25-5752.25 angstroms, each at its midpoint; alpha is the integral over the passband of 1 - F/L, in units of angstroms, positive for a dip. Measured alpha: 1.7 angstroms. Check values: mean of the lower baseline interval 21.9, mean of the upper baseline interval 28.4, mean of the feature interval 22.7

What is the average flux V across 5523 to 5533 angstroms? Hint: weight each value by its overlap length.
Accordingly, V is 18.2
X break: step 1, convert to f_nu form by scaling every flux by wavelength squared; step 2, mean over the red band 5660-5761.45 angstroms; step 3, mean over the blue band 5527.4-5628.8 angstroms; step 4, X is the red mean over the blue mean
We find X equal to 1.27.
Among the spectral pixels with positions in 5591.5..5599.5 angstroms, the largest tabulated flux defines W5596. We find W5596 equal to 22.13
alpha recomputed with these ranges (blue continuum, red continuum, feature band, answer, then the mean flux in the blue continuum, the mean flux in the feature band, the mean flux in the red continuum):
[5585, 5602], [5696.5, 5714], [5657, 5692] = 2.0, 18.1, 20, 22.4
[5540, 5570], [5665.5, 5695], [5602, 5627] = -0.6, 18.8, 20.1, 20.6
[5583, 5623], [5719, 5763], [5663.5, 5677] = 2.2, 19.2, 18.6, 25.5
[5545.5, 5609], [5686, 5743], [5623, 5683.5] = 4.0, 18.7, 19.4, 22.4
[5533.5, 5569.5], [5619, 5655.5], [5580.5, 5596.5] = -0.2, 18.4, 19.1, 19.3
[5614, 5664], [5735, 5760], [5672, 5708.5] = 2.7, 19.3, 21.1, 26.5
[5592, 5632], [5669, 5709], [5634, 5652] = 0.3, 18.9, 19.4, 20.8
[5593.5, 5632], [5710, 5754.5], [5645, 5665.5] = 1.5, 19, 19.6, 25.1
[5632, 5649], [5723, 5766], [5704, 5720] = 0.9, 19.1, 22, 25.3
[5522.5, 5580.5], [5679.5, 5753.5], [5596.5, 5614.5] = 0.7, 18.3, 19.3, 23.6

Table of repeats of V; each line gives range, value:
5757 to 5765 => 22.8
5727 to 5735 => 24.6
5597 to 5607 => 17.8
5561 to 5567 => 18.5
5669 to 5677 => 18.5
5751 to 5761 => 26.8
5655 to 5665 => 19.6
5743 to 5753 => 30.8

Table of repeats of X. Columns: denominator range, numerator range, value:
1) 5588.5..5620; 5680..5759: 1.30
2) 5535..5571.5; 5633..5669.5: 1.08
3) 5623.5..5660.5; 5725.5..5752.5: 1.39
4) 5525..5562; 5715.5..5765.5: 1.46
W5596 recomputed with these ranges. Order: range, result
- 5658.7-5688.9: 25.67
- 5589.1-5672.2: 25.08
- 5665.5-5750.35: 32.93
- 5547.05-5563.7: 23.6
